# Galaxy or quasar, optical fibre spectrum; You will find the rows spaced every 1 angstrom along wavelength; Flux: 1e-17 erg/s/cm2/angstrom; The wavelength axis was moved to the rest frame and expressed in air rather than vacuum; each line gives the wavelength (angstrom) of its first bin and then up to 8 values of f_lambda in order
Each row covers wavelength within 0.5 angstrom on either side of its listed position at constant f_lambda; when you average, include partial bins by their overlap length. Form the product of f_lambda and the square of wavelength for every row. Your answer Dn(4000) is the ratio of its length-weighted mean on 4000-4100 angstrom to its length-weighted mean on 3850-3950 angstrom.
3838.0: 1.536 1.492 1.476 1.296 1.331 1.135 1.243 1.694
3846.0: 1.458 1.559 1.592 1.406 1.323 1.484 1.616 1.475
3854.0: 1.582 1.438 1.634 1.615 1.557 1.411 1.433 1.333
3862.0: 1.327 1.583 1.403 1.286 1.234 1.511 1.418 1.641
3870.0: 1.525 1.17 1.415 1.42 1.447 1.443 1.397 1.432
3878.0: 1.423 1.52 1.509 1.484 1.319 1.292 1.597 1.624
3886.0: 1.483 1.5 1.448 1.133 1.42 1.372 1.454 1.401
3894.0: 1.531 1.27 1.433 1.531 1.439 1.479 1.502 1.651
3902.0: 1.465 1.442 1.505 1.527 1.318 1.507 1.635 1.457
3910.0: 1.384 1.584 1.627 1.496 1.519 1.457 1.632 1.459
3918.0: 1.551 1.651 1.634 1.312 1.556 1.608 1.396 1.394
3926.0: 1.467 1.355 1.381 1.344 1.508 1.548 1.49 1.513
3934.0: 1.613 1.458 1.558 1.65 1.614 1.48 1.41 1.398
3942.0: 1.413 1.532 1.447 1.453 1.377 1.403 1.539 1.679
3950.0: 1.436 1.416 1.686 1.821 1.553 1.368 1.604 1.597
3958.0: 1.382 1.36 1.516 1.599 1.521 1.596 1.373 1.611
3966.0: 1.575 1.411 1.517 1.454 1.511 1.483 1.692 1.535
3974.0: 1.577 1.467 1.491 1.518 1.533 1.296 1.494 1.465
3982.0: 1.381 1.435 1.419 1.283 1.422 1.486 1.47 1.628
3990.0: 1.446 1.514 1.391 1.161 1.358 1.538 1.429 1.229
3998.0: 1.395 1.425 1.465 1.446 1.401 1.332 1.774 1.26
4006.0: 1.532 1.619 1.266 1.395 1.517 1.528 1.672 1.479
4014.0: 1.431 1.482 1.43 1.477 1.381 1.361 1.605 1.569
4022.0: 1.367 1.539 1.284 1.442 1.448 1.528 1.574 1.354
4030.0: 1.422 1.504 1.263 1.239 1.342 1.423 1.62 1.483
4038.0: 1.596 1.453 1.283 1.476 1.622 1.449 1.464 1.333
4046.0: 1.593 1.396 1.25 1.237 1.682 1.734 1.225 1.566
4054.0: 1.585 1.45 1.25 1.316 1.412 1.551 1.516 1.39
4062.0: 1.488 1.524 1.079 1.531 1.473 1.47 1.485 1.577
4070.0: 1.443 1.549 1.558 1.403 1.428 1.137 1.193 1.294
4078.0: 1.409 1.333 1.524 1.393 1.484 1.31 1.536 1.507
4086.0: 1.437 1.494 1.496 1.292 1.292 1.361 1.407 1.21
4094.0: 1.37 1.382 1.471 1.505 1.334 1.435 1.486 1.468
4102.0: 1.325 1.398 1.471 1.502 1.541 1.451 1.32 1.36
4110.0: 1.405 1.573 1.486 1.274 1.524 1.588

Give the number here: 1.1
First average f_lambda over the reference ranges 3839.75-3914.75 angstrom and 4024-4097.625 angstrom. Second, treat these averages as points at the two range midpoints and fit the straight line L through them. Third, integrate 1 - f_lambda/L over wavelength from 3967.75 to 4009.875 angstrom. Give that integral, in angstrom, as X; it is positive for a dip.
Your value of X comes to -0.4 angstrom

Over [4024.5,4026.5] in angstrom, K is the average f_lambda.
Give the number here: 1.44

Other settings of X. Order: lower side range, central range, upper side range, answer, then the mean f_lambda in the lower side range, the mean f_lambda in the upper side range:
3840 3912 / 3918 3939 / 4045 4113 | -0.9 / 1.45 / 1.42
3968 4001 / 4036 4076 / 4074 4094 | -1.4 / 1.45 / 1.38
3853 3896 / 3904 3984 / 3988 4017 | -3.1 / 1.44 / 1.45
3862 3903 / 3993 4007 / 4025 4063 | 0.2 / 1.44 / 1.45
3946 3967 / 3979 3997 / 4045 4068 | 0.9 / 1.53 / 1.44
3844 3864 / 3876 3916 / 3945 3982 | 0.9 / 1.49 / 1.51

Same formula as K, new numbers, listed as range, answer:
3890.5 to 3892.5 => 1.41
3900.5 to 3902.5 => 1.56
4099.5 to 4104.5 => 1.43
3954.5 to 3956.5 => 1.49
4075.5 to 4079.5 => 1.31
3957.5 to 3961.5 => 1.46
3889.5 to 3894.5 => 1.44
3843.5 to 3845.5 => 1.47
